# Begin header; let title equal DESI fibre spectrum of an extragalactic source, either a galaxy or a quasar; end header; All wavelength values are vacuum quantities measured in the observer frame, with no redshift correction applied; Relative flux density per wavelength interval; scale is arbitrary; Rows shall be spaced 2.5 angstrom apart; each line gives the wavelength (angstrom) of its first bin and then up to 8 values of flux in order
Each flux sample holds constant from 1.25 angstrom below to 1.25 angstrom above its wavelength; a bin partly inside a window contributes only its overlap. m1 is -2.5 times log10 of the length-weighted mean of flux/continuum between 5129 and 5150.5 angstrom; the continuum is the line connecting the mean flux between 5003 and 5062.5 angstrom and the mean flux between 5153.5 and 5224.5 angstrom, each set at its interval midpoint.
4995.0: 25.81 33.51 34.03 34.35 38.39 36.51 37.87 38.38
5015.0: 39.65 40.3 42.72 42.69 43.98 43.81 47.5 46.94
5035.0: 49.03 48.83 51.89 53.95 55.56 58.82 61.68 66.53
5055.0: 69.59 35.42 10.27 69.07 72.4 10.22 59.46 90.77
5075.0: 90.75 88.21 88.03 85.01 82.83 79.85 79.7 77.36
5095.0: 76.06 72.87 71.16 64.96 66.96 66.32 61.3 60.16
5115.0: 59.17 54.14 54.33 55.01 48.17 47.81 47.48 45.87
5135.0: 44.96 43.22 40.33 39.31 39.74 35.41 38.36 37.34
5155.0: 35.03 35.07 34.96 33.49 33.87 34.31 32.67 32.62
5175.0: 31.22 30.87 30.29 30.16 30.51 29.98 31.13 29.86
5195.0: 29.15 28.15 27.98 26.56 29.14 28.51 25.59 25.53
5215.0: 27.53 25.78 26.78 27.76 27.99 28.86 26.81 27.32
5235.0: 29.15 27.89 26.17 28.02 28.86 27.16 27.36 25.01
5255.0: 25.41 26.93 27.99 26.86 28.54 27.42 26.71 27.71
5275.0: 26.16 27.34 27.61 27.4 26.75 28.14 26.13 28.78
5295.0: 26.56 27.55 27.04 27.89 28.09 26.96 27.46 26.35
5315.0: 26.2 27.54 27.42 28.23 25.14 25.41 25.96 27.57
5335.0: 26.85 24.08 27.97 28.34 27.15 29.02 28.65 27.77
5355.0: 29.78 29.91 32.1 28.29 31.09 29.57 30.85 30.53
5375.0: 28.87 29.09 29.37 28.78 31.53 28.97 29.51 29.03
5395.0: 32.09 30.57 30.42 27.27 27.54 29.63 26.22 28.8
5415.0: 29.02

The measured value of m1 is -0.18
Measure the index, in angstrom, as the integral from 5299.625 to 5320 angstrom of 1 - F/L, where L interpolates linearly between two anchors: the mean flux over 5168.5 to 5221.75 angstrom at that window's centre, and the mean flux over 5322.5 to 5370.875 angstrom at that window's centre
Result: 0.84 angstrom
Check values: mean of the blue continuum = 29.1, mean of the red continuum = 28.2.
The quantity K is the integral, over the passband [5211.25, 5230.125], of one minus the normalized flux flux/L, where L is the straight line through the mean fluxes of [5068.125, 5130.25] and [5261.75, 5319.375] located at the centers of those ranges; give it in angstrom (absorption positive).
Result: 6.8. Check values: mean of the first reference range 68.9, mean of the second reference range 27.3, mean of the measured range 27.1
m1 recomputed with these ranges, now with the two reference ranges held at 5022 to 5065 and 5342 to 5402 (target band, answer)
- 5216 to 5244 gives 0.376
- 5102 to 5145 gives -0.140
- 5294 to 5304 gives 0.251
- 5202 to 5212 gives 0.423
